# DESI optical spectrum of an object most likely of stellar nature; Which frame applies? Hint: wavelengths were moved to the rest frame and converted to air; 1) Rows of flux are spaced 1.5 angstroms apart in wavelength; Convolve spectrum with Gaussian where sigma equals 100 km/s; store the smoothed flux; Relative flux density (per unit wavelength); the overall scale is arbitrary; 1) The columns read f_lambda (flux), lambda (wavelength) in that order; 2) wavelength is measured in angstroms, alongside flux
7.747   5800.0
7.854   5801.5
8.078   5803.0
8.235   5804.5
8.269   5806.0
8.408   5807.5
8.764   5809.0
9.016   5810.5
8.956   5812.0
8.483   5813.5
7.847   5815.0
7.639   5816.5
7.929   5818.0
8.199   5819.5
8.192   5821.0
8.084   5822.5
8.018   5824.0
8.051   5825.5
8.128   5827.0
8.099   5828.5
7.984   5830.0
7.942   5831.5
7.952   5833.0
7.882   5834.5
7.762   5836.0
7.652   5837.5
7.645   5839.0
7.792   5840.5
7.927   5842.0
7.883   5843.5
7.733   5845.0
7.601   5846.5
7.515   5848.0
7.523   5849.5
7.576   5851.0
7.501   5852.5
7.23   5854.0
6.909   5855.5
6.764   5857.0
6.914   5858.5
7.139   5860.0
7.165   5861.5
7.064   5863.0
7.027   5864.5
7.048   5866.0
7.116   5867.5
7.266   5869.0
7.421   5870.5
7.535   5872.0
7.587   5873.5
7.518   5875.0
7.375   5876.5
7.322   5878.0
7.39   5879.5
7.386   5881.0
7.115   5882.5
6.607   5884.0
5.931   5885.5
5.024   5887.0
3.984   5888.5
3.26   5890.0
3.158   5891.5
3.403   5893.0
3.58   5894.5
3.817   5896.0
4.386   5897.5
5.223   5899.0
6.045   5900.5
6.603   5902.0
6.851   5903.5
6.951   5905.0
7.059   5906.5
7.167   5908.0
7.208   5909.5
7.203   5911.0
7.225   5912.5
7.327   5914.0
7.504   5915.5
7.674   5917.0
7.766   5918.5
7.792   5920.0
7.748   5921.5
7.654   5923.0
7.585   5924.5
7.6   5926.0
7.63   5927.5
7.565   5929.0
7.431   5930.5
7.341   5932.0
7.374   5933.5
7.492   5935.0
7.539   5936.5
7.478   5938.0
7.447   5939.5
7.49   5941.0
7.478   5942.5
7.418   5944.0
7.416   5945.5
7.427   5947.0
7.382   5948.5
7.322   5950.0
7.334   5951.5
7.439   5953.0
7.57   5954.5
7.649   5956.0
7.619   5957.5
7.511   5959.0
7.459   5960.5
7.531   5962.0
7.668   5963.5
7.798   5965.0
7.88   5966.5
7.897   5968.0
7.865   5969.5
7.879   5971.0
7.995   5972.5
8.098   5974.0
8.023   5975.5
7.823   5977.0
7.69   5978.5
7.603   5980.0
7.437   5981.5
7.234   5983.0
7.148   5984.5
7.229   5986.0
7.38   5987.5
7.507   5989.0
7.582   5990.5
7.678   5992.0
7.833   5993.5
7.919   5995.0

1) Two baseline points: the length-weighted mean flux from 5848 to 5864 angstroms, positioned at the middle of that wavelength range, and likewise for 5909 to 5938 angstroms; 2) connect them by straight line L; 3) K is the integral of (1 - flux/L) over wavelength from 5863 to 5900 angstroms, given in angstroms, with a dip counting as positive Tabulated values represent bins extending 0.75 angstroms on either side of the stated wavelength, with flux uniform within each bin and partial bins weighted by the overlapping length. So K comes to 6.6 angstroms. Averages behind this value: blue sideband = 7.19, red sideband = 7.51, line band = 6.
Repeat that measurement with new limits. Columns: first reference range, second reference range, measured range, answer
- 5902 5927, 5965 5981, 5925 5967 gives 0.71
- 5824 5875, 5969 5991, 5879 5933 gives 8.23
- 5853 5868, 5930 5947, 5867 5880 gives -0.52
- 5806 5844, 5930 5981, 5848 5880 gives 2.76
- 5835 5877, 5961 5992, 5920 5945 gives 0.14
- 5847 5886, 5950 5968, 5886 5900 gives 6.24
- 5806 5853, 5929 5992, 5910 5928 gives 0.34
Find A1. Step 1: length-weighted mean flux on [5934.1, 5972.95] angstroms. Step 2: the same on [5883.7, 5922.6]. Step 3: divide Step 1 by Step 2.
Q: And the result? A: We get 1.3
